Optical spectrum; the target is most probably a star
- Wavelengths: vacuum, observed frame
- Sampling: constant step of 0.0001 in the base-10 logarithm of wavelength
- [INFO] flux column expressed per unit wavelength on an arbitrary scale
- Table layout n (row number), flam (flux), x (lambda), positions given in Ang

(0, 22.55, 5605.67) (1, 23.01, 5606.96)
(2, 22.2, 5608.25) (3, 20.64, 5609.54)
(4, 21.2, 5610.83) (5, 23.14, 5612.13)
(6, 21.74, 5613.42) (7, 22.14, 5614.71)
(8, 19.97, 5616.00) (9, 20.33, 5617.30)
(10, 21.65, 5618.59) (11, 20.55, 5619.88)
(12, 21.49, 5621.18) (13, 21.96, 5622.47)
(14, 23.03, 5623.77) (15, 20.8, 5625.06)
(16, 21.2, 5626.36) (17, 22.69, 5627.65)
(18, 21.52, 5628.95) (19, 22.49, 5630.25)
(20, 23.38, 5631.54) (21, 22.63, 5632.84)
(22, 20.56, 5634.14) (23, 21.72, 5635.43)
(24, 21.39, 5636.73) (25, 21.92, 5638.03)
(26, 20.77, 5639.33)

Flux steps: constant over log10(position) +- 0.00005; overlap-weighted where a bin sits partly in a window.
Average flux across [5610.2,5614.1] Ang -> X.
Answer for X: 22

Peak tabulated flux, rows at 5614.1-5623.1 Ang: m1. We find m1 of 22.14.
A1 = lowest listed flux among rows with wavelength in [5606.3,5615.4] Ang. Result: 20.64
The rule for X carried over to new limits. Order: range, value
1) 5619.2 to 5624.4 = 21.7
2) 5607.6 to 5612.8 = 21.8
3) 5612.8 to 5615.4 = 22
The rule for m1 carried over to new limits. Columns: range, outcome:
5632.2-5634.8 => 22.63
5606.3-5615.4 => 23.14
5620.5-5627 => 23.03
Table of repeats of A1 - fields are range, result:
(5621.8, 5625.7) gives 20.8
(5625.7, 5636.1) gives 20.56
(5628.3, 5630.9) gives 21.52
